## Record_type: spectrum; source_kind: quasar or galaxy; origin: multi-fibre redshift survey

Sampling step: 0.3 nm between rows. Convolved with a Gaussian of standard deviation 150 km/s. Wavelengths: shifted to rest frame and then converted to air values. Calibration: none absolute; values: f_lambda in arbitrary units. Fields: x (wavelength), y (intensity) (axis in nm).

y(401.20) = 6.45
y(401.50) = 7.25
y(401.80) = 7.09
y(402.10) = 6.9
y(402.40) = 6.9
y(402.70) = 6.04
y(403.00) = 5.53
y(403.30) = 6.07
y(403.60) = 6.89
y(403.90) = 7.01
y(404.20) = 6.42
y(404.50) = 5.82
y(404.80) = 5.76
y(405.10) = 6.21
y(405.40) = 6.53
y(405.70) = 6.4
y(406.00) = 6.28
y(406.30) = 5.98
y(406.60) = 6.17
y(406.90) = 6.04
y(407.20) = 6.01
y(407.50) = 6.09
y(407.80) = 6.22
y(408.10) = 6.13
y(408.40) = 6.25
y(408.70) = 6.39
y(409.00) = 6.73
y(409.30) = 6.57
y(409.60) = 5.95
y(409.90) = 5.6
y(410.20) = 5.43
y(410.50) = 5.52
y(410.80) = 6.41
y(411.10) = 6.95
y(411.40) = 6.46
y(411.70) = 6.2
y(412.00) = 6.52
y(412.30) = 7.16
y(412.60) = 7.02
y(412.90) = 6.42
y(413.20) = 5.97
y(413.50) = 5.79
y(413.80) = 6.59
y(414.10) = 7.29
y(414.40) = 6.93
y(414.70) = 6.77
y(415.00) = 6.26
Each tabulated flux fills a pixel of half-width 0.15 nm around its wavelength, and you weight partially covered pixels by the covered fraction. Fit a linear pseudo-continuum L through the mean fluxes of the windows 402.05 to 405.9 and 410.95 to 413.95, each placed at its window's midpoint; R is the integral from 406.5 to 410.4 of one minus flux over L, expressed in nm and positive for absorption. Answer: 0.19 nm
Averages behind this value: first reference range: 6.33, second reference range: 6.51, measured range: 6.11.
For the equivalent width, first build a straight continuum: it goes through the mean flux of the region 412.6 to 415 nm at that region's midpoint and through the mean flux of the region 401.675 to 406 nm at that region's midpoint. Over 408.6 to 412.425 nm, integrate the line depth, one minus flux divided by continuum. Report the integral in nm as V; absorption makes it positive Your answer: 0.121 nm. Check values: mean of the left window 6.39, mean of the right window 6.55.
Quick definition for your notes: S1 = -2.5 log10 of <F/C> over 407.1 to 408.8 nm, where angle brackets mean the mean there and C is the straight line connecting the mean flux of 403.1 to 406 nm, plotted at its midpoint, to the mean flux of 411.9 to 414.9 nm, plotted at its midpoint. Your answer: 0.05 mag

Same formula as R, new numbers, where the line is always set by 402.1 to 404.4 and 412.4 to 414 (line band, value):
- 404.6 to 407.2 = 0.11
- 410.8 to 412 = -0.02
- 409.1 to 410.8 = 0.14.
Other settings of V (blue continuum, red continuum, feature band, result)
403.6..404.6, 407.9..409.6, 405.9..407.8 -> 0.10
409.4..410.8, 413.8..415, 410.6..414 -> -0.11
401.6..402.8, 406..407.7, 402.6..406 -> 0.11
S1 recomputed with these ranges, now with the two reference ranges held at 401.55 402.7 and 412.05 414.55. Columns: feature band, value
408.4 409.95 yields 0.073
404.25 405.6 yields 0.117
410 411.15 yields 0.123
